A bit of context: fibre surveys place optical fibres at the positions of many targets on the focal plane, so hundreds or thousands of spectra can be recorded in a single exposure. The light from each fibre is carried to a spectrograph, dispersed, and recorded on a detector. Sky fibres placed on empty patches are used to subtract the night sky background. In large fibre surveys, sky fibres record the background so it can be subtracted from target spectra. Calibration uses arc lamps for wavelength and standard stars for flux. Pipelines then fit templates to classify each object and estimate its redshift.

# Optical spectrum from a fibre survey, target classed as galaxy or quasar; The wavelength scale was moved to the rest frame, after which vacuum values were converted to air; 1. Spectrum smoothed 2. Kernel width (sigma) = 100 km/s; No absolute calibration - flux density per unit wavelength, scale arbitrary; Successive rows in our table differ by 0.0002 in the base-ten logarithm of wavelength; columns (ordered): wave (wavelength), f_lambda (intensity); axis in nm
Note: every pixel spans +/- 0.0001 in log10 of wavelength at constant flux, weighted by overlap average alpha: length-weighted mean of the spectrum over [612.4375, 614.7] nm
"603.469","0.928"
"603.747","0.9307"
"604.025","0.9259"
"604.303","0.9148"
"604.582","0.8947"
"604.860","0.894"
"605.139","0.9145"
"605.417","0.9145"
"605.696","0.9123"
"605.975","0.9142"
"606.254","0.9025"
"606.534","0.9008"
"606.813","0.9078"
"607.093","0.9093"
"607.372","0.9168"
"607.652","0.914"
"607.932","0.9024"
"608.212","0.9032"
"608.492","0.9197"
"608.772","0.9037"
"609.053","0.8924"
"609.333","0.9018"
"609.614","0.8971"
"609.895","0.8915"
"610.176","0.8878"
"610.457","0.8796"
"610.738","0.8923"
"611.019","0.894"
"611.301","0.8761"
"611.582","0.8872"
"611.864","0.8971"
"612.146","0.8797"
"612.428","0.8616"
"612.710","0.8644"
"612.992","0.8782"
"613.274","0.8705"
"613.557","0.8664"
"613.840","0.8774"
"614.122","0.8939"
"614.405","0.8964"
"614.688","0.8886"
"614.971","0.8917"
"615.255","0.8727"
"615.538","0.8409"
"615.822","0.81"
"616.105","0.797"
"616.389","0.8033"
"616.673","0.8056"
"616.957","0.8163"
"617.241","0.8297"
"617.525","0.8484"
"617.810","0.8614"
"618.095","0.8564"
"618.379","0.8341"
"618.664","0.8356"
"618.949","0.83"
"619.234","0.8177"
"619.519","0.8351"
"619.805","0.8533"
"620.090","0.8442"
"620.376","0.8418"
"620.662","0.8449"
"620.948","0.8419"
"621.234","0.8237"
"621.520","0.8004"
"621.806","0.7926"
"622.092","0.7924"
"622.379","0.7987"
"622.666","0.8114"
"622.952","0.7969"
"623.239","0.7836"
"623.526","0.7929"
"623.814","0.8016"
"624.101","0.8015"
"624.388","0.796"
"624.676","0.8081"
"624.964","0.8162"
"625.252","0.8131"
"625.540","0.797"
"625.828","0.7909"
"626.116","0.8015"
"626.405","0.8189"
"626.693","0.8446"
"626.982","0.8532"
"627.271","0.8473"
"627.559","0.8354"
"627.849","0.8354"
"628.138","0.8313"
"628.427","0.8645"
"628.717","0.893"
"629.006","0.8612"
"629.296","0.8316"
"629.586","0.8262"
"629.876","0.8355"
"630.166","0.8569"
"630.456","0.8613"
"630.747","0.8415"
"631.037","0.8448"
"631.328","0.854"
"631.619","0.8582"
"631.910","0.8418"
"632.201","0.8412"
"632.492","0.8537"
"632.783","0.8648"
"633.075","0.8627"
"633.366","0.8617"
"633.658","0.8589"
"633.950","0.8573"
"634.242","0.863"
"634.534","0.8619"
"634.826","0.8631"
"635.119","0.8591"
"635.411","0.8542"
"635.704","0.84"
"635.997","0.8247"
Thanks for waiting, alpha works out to 0.878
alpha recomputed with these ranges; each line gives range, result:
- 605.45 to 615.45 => 0.893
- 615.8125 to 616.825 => 0.804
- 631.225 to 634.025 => 0.855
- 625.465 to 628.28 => 0.826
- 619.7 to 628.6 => 0.819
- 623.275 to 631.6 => 0.83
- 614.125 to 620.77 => 0.842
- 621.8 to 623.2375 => 0.798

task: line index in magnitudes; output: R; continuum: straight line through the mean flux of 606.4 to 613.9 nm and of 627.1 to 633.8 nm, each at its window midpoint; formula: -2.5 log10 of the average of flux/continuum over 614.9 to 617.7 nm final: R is 0.06 mag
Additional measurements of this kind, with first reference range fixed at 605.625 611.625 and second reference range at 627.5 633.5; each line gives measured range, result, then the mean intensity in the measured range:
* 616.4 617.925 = 0.07 mag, 0.829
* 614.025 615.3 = 0.00 mag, 0.889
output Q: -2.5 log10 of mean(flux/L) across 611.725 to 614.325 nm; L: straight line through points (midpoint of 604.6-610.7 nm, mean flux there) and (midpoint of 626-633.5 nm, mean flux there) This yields 0.02 mag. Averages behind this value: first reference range 0.903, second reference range 0.847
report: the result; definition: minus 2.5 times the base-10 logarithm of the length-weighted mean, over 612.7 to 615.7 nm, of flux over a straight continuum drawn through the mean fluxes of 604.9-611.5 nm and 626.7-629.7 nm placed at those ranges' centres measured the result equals 0.011 mag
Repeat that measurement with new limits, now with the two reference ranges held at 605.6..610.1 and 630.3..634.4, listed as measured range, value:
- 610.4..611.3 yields 0.01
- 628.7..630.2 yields 0.02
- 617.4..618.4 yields 0.04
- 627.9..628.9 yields 0.00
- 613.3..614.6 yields 0.01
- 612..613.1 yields 0.03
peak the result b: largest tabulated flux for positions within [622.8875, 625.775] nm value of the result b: 0.8162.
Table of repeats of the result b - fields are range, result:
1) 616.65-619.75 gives 0.8614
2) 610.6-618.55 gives 0.8971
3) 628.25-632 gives 0.893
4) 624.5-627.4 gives 0.8532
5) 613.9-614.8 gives 0.8964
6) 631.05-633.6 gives 0.8648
